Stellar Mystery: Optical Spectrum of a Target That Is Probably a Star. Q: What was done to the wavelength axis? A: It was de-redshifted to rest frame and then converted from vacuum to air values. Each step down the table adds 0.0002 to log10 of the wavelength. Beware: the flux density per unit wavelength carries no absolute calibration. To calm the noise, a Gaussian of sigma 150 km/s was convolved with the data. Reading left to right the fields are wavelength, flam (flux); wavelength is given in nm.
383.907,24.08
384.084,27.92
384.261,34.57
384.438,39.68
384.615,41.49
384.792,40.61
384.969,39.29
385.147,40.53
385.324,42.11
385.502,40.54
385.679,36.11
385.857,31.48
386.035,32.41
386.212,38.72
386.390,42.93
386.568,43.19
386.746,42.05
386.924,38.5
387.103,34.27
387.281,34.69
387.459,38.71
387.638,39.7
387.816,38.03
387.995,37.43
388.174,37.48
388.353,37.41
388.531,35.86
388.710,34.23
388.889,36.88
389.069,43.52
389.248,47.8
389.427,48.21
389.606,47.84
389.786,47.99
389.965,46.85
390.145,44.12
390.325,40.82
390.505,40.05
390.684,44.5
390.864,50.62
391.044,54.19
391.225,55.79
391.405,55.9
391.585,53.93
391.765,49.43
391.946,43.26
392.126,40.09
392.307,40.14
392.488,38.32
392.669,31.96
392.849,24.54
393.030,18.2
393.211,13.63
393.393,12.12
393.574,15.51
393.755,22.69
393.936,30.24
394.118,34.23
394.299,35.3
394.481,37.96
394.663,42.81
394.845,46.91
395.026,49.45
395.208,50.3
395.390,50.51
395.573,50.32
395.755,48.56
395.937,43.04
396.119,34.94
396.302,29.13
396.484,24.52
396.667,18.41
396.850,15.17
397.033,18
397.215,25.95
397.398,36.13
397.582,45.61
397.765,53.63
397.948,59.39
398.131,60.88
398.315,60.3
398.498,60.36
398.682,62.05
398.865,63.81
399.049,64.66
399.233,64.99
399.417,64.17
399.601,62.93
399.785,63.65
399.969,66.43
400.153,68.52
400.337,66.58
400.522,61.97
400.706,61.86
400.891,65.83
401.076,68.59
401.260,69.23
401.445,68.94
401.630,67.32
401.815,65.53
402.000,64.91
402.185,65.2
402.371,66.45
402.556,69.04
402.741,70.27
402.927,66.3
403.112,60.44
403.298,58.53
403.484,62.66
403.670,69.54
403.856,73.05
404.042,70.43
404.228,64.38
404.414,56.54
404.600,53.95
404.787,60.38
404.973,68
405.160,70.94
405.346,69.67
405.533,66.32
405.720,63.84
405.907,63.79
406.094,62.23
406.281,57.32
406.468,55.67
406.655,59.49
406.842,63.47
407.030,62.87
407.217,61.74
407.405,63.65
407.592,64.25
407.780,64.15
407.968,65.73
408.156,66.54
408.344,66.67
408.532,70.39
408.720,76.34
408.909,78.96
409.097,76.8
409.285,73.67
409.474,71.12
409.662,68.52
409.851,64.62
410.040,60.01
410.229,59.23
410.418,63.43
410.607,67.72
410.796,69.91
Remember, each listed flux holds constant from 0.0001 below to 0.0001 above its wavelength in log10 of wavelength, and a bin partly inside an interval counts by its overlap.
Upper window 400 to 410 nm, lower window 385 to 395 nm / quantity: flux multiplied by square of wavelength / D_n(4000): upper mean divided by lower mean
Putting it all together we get 1.8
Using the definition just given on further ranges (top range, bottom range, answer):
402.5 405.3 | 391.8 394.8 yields 2.24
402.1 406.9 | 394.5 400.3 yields 1.36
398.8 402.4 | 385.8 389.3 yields 1.83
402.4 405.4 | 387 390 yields 1.75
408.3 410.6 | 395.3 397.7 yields 2.17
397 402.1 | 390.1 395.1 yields 1.64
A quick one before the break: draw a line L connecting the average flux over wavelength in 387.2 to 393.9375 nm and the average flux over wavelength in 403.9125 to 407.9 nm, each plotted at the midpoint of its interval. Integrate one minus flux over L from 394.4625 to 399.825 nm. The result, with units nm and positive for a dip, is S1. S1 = 0.28 nm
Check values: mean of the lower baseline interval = 38.9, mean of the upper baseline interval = 63.1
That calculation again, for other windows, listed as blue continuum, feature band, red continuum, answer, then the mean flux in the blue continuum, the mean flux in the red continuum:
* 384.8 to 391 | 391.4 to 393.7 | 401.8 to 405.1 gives 0.72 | 40.6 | 64.8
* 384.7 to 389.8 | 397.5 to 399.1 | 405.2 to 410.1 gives -0.15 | 39.5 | 66.2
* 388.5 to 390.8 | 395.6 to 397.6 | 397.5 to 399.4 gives 0.90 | 43.2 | 59.8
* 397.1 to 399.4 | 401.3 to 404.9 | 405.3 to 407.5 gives -0.35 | 54.7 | 62.4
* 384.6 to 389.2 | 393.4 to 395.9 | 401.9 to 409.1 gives 0.56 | 38.4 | 65.3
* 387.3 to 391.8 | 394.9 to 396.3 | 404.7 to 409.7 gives 0.16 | 44.1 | 66.4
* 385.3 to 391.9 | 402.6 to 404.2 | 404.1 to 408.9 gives -0.16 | 42.3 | 64.3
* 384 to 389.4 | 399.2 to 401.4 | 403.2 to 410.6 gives -0.35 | 38.4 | 65.4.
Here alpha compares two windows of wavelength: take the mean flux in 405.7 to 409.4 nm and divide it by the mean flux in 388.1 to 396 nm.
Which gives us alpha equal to 1.6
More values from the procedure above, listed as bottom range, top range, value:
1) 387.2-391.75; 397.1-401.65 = 1.37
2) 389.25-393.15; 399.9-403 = 1.53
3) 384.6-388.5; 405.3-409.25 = 1.71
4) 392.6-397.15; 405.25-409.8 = 2.08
